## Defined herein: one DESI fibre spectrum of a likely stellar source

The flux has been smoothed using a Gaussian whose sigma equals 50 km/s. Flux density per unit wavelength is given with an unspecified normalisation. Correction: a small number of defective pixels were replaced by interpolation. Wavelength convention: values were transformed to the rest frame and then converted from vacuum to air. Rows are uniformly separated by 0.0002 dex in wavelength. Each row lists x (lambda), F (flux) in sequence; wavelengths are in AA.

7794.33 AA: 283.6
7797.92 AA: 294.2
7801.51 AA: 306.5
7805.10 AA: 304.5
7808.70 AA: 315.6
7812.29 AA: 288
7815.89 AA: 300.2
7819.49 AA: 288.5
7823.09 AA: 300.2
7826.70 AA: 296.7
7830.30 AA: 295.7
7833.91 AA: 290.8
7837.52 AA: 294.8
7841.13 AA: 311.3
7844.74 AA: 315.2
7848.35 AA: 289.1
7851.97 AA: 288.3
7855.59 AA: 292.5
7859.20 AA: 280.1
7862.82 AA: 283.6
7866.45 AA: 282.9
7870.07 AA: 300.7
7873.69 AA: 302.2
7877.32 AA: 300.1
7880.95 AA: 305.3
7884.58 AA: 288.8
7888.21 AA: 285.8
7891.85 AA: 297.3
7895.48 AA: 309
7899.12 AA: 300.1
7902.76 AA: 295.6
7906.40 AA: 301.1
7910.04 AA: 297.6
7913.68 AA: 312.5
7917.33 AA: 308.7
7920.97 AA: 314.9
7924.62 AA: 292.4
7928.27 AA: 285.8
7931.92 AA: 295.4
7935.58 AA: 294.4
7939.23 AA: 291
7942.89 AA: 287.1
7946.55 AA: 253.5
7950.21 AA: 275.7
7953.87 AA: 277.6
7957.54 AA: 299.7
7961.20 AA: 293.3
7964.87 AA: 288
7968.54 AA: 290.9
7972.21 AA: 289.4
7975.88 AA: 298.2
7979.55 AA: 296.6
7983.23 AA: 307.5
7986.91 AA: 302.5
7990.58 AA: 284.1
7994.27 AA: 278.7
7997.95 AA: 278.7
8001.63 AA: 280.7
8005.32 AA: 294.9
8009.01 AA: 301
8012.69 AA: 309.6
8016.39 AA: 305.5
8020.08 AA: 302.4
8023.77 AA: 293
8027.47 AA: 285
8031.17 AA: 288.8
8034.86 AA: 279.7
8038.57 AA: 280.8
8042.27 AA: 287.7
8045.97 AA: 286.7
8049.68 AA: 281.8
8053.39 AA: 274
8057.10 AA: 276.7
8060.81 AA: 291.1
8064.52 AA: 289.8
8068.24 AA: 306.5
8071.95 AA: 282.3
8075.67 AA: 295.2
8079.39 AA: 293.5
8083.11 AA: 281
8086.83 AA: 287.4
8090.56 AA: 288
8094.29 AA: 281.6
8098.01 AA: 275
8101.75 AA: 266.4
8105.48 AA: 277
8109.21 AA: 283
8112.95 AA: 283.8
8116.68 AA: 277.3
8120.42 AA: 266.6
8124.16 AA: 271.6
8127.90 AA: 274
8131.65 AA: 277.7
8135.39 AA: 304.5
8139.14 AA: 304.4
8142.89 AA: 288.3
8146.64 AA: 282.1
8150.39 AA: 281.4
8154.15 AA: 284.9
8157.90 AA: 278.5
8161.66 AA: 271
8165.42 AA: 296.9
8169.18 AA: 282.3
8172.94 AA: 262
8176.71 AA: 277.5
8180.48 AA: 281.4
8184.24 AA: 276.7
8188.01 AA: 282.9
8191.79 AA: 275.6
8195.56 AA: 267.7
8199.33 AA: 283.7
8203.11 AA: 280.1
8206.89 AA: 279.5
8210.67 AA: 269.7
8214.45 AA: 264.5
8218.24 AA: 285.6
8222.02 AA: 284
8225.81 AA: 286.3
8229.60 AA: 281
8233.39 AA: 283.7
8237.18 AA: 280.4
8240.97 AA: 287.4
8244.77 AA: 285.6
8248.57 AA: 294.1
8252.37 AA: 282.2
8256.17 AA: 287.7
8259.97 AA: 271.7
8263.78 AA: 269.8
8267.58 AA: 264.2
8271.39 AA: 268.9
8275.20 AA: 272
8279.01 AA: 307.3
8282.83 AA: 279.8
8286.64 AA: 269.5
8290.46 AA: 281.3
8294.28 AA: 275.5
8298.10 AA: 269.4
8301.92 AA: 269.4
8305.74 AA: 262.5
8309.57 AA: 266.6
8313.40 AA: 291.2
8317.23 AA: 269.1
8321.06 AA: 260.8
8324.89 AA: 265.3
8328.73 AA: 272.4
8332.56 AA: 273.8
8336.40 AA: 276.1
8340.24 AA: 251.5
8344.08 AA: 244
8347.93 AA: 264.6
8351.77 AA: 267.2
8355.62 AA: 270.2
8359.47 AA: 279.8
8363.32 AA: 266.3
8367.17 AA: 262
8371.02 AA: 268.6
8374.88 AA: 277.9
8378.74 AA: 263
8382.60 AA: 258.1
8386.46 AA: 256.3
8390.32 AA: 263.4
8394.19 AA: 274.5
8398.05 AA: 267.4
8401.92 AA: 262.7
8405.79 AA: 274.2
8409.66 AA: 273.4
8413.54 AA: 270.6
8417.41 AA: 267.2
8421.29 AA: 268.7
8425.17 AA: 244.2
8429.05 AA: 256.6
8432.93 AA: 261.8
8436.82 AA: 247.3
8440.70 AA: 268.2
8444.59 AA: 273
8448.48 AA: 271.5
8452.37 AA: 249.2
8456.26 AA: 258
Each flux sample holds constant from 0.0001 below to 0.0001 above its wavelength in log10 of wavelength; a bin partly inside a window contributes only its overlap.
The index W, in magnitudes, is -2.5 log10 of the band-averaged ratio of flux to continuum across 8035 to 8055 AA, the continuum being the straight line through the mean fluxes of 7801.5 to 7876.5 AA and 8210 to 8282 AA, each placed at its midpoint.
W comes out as 0.02 mag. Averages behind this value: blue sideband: 296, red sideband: 280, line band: 282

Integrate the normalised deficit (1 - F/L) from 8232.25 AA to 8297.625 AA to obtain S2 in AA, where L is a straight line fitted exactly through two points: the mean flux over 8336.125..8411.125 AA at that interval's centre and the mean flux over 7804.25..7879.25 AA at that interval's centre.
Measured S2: -1.9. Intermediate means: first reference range 296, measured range 280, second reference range 266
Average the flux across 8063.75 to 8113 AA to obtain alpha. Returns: 285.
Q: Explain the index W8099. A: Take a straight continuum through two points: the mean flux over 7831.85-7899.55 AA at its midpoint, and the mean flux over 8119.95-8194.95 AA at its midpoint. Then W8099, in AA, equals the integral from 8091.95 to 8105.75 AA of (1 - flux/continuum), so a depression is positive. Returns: 0.4 AA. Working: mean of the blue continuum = 296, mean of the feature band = 275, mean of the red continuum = 281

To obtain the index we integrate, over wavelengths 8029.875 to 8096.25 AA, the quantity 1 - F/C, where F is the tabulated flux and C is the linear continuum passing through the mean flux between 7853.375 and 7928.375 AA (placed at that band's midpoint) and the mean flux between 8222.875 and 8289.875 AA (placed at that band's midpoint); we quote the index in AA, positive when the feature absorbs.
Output 0.7 AA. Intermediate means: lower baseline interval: 297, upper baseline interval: 281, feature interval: 286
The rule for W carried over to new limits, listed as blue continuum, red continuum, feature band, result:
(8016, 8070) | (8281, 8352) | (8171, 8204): 0.01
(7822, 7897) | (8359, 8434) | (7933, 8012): 0.00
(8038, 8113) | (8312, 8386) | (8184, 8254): -0.02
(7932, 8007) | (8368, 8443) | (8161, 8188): -0.01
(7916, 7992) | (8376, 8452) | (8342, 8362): 0.01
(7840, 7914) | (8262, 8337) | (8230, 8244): -0.03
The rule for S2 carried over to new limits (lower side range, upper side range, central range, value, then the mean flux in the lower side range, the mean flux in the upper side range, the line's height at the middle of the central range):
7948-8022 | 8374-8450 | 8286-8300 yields -0.1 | 293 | 265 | 273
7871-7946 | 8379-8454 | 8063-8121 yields 0.3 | 298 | 264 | 285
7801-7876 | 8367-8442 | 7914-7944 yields -0.6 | 296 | 264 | 291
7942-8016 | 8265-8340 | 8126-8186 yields -0.5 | 290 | 273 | 281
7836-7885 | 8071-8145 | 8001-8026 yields -1.0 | 296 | 283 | 288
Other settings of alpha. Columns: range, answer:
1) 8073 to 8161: 283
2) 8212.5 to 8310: 278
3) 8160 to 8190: 279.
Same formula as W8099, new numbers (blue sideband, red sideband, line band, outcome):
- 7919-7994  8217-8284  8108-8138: 0.55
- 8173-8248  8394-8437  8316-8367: 0.70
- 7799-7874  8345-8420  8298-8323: 0.13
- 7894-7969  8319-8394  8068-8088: -0.42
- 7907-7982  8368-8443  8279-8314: -0.52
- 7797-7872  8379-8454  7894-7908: -0.42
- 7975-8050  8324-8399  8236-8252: -0.70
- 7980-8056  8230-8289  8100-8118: 0.56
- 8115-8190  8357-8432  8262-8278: 0.17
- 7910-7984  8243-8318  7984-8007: 0.22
